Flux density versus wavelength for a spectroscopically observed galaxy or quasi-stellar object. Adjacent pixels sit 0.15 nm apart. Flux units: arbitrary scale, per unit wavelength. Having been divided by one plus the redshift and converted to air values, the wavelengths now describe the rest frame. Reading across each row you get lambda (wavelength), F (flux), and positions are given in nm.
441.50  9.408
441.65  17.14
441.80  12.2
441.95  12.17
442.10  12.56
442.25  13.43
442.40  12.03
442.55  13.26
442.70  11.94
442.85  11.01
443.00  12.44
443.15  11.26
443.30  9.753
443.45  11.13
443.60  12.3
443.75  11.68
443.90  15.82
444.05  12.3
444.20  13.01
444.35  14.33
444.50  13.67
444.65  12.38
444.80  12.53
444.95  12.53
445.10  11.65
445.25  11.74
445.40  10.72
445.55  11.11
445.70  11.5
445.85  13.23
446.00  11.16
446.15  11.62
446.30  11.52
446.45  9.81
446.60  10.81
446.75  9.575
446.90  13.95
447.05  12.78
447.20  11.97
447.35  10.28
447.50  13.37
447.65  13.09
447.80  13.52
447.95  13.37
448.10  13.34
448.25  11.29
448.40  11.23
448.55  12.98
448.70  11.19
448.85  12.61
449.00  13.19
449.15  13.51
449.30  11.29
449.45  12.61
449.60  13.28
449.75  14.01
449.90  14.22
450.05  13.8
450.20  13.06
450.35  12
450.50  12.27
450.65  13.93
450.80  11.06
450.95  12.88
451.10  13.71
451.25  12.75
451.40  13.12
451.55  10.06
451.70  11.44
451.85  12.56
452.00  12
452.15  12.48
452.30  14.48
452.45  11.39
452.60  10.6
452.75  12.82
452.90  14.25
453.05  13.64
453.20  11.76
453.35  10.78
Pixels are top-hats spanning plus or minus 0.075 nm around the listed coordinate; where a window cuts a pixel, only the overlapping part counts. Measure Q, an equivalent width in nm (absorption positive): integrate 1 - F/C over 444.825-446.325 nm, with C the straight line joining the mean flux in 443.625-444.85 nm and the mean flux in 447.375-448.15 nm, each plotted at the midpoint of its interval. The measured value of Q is 0.166 nm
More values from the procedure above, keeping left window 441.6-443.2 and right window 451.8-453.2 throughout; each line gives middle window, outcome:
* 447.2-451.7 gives 0.01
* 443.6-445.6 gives 0.01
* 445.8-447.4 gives 0.14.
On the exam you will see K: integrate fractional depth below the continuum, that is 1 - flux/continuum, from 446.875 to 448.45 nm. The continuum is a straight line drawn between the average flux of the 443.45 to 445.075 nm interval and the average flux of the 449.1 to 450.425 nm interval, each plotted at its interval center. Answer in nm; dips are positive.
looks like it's 0.06 nm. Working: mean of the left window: 12.9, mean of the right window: 13.1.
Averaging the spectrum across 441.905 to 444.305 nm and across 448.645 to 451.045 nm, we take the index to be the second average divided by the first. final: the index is 1.0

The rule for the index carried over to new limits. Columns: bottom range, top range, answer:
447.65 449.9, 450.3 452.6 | 0.97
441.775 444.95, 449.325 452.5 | 1.02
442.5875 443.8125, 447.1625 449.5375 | 1.08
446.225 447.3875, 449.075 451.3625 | 1.14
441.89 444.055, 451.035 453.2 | 1.02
